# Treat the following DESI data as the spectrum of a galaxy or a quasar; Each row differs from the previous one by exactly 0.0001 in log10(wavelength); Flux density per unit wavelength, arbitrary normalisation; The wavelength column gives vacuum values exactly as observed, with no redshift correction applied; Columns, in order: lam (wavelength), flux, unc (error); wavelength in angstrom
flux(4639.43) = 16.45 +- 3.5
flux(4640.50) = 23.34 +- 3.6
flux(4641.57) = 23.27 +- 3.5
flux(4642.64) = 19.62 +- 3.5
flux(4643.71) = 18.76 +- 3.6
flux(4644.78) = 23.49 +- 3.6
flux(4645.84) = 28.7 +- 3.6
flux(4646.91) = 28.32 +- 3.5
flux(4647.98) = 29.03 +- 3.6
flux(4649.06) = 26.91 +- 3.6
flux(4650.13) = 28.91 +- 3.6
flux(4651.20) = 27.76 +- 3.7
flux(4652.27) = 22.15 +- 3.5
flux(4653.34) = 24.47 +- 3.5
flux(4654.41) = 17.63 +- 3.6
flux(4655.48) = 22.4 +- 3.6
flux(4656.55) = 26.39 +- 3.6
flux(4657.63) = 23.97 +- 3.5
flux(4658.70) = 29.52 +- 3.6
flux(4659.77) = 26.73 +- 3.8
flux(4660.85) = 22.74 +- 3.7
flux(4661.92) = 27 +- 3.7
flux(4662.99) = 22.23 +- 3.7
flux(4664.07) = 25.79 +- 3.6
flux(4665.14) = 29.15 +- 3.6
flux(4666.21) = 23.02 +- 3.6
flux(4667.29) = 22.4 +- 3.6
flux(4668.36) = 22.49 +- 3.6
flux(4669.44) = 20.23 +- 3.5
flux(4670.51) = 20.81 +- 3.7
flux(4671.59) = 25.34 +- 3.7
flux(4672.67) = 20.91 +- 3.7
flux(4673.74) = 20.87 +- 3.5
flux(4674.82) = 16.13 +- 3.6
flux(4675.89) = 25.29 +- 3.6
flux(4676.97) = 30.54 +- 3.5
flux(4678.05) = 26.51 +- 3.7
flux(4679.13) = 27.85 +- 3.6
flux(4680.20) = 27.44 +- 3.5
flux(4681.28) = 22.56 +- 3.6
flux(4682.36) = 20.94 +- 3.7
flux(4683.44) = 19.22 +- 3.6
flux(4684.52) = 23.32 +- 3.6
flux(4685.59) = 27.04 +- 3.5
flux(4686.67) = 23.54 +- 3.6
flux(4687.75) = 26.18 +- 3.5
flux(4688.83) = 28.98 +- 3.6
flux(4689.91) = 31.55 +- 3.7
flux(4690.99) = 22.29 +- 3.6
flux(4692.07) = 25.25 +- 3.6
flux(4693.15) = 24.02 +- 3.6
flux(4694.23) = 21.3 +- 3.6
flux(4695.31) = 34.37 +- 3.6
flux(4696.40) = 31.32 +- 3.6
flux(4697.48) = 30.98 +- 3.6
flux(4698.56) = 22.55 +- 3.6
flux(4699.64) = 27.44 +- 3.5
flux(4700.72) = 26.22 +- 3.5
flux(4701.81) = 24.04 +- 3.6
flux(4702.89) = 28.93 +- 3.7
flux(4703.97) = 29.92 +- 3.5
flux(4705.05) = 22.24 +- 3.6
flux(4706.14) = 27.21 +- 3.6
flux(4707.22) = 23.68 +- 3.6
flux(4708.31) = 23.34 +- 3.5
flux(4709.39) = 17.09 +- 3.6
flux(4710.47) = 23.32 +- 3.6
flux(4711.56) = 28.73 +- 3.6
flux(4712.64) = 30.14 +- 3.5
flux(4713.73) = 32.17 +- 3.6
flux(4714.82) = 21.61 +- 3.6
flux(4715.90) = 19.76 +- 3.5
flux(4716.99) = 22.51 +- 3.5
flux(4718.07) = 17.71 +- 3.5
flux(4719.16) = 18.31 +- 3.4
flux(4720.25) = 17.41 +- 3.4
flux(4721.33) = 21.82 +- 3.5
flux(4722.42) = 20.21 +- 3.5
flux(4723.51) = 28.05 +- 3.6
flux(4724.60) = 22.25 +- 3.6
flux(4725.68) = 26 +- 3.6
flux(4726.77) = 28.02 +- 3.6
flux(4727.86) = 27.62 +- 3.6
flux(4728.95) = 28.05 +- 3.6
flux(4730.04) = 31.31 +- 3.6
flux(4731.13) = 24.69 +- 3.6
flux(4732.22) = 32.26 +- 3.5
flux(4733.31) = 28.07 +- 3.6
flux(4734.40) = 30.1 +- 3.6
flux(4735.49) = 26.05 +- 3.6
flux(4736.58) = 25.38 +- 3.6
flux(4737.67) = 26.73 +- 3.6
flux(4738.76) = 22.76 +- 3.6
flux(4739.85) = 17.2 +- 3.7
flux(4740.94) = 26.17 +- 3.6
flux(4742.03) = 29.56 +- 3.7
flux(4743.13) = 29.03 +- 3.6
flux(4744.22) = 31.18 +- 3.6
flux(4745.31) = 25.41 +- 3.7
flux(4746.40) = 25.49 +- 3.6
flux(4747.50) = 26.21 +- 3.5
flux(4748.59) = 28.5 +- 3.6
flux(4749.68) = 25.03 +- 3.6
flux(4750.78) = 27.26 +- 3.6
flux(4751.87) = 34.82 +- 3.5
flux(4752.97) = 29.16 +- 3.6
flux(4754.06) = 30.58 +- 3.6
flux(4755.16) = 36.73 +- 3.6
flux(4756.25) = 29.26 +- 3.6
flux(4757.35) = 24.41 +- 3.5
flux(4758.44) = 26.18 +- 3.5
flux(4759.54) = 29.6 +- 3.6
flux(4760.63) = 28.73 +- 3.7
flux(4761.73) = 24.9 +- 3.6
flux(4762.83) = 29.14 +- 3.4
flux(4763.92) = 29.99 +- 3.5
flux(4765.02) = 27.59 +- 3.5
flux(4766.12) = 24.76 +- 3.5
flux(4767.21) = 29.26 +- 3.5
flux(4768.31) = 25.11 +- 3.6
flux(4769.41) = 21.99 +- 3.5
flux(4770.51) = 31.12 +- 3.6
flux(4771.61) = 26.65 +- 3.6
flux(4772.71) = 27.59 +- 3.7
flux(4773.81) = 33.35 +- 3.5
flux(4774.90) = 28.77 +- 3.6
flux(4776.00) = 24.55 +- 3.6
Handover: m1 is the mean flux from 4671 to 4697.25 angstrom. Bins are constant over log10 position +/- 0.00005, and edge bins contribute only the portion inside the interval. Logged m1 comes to 25.2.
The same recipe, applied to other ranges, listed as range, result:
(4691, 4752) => 25.7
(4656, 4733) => 24.9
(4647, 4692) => 24.6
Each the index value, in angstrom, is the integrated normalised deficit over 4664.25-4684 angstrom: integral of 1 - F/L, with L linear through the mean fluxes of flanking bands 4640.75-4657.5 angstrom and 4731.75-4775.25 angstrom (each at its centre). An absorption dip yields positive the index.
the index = 1.4 angstrom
